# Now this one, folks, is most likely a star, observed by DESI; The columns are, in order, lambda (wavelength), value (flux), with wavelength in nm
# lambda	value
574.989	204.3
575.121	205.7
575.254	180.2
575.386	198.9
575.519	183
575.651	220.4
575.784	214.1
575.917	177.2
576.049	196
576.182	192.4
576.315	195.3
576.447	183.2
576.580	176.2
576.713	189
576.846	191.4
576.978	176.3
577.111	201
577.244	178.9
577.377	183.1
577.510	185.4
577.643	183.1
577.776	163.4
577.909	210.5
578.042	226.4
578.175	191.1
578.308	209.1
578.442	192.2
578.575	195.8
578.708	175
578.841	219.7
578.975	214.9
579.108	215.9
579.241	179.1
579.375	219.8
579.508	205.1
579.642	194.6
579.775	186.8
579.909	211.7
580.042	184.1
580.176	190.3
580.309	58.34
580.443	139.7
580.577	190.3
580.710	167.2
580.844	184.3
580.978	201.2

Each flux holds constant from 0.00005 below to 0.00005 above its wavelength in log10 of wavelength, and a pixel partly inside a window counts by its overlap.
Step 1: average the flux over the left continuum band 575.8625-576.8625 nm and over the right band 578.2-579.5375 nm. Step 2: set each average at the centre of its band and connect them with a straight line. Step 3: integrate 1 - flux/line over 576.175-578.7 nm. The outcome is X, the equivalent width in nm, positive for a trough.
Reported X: 0.05 nm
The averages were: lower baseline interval 188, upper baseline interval 202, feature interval 190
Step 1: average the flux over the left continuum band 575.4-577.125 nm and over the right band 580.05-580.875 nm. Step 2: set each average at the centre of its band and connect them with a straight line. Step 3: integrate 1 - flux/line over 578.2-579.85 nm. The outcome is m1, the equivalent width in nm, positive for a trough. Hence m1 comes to -0.32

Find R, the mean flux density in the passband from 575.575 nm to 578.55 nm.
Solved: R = 193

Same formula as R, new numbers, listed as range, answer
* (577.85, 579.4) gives 204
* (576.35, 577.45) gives 185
